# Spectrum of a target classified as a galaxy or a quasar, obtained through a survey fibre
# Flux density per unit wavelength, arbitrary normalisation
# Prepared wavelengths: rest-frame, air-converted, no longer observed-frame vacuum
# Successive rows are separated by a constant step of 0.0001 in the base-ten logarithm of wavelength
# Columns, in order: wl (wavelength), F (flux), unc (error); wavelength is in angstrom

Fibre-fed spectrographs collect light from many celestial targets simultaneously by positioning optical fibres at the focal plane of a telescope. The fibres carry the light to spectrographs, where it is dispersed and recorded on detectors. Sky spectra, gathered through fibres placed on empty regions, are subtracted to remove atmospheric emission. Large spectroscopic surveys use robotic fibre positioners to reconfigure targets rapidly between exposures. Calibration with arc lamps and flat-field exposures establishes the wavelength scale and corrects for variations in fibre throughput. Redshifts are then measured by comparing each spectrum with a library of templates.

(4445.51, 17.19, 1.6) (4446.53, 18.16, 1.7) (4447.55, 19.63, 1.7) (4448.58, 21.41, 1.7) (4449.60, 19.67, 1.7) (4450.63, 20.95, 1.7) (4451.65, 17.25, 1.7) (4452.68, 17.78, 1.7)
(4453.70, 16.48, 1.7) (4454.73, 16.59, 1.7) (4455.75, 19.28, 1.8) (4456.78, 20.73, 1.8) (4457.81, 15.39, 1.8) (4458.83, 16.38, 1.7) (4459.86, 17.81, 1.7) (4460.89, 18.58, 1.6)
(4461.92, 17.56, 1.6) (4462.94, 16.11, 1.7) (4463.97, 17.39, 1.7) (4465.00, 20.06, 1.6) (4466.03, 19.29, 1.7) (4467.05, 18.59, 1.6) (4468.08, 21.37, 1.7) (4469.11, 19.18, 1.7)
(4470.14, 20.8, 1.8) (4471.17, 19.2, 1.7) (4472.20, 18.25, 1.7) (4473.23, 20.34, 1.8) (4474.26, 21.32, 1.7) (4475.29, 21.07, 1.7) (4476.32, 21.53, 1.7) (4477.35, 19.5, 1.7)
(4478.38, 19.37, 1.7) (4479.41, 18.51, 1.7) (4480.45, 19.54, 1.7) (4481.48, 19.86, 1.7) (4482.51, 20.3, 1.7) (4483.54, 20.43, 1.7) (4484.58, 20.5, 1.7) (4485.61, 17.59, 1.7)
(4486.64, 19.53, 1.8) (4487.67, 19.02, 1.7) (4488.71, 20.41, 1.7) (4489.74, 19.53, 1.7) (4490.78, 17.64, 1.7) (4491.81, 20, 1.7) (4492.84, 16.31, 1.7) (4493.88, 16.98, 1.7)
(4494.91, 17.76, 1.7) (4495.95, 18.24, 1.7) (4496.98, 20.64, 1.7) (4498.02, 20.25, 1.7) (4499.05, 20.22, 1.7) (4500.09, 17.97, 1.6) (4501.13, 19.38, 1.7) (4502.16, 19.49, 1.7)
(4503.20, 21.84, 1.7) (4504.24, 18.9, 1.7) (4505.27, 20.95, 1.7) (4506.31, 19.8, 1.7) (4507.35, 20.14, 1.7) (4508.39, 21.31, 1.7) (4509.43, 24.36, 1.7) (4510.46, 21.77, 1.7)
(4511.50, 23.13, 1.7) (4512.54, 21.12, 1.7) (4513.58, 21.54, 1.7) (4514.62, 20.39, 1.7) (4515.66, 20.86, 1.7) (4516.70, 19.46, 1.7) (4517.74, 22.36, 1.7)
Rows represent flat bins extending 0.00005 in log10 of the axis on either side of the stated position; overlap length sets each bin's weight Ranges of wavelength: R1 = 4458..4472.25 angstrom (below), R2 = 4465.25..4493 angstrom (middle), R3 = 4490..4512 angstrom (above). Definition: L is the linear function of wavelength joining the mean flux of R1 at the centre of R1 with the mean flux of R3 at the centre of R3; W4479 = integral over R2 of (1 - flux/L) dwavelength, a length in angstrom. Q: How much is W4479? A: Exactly -0.85 angstrom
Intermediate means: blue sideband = 18.6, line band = 19.6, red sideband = 19.9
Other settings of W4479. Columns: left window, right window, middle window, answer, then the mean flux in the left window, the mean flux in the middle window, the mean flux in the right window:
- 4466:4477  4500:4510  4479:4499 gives 1.18 angstrom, 20.1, 19.1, 20.5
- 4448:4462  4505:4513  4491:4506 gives 1.27 angstrom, 18.3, 19.2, 21.6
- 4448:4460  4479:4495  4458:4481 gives -0.57 angstrom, 18.3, 19.1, 19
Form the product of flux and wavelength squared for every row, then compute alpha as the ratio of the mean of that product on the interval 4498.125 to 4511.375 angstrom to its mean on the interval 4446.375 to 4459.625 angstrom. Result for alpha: 1.1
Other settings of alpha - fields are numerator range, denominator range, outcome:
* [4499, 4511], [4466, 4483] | 1.05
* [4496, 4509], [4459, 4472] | 1.09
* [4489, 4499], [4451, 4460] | 1.08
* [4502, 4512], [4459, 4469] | 1.17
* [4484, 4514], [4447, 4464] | 1.11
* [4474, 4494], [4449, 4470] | 1.07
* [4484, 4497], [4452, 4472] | 1.03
